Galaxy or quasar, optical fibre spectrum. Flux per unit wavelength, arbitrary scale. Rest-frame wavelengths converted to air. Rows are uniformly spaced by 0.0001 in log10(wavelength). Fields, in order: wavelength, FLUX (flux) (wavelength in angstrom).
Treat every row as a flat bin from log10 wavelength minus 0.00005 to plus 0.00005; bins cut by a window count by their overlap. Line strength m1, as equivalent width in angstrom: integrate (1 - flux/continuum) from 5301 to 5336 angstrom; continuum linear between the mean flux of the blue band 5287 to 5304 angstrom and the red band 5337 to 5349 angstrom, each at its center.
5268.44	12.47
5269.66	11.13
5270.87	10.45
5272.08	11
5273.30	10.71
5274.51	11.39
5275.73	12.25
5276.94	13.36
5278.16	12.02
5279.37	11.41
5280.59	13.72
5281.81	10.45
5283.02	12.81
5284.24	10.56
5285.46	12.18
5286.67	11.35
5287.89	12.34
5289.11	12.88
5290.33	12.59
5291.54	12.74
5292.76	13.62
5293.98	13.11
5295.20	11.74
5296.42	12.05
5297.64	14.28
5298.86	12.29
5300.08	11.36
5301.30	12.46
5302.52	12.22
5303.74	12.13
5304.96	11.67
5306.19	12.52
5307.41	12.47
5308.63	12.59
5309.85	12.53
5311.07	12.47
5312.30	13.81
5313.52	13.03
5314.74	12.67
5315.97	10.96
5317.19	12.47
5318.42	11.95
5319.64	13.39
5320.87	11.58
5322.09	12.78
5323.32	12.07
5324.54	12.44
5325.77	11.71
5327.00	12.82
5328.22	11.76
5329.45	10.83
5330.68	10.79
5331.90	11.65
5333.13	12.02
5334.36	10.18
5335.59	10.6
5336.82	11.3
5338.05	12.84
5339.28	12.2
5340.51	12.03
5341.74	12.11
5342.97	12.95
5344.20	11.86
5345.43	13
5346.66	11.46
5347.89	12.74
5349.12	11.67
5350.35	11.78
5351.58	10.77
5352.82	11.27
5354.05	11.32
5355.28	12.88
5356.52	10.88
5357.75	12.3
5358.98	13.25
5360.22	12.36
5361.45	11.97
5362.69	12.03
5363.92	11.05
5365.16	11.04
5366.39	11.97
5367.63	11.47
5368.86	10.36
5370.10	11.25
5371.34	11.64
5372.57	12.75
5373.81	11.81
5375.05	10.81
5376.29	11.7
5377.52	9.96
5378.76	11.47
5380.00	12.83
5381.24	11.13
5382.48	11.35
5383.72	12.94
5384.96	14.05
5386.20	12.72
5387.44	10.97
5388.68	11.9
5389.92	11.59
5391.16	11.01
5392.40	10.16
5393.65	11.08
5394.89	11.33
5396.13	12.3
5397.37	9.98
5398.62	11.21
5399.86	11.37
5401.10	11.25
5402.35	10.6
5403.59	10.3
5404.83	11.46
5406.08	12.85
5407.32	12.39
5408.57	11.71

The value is 0.9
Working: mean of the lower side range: 12.5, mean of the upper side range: 12.3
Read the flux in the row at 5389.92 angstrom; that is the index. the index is 11.59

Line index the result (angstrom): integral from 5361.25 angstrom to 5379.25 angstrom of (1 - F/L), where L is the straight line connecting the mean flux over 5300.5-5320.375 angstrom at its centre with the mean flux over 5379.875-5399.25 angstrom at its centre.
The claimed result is 0.6 angstrom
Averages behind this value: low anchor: 12.4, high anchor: 11.6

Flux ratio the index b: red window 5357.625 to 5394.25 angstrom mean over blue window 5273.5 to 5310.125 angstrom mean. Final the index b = 0.95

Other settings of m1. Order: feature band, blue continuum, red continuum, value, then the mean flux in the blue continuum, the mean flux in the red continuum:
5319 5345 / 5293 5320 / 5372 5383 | 0.48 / 12.5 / 11.5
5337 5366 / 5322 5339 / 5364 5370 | -1.47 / 11.7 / 11.2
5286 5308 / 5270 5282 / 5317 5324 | -0.76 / 11.7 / 12.4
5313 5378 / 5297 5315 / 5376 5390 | 2.16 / 12.6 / 11.9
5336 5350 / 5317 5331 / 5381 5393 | -0.21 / 12.1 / 11.8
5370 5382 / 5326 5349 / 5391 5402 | -0.23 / 11.8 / 11.1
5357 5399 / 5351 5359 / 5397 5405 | -1.29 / 11.7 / 10.9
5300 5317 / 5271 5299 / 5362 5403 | -0.53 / 12.2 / 11.5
